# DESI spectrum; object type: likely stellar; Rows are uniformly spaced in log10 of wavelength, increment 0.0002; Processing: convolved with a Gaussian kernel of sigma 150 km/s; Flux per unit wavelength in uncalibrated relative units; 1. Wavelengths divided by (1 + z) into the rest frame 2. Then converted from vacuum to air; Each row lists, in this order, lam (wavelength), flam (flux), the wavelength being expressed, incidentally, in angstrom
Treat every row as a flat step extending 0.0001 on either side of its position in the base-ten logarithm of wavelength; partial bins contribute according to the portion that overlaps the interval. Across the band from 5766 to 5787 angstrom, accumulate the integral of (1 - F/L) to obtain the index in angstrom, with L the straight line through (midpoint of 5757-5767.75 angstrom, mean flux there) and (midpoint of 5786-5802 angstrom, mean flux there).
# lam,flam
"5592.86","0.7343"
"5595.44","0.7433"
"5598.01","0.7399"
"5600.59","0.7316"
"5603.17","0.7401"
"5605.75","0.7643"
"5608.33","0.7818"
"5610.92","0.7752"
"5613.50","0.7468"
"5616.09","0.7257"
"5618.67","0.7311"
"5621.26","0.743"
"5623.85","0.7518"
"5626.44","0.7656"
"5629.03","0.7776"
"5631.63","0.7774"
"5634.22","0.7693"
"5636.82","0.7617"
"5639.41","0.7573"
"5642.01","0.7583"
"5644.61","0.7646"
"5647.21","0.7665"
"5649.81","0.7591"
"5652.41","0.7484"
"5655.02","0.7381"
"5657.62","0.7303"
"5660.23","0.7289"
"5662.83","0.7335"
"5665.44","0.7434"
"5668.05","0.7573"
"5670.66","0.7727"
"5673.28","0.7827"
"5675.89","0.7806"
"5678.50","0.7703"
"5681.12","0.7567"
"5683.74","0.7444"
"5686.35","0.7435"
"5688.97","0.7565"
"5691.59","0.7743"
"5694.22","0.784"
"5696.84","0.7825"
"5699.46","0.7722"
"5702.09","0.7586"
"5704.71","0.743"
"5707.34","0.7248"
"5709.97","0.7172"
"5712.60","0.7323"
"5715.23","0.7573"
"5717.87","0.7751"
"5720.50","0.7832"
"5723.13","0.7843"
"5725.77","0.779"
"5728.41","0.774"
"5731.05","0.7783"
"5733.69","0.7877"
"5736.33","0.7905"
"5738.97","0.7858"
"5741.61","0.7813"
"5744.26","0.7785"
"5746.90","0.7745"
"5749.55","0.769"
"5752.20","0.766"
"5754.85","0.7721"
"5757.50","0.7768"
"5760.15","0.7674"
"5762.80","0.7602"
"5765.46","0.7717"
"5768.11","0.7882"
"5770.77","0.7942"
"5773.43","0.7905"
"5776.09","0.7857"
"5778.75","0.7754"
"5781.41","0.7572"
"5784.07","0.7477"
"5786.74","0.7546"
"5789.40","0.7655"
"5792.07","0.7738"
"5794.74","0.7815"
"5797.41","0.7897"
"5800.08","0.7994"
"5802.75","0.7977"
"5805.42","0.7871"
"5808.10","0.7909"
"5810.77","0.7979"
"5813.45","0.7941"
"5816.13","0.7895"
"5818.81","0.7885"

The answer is 0.0 angstrom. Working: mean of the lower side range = 0.771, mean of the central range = 0.775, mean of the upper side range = 0.779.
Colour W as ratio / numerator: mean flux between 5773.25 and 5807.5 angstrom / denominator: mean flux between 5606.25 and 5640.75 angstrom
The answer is 1.0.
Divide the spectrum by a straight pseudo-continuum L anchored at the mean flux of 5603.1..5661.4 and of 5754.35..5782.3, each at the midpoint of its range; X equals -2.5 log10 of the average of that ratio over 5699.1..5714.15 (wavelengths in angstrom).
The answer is 0.04 mag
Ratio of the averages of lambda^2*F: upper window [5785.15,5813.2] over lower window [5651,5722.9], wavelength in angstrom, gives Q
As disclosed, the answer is 1.1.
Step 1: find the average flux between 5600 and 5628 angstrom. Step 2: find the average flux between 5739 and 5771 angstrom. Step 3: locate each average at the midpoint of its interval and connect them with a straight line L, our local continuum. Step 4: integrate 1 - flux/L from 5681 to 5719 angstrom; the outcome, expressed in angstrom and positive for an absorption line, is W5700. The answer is 0.5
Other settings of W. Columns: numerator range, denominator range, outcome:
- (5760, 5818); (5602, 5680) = 1.03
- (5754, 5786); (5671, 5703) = 1.01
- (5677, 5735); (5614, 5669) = 1.01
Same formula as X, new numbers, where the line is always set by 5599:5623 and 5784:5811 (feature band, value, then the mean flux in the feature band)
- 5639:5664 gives 0.01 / 0.748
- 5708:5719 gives 0.03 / 0.743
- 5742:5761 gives 0.00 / 0.773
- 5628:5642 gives -0.02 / 0.767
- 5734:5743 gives -0.02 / 0.786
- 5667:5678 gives -0.02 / 0.774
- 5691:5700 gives -0.02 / 0.779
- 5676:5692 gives 0.00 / 0.759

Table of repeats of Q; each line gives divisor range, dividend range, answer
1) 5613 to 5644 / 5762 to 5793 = 1.08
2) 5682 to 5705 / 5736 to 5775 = 1.04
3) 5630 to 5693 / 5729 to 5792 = 1.06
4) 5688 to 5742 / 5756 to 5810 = 1.04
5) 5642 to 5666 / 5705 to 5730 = 1.04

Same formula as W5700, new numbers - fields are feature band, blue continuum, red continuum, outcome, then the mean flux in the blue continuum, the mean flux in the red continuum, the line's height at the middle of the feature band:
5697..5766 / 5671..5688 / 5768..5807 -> 0.3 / 0.763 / 0.779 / 0.771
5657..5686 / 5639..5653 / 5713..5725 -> 0.3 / 0.76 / 0.772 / 0.764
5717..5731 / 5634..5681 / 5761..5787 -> -0.2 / 0.757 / 0.773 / 0.766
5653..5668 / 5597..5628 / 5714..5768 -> 0.4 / 0.75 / 0.776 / 0.76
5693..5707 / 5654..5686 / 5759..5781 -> -0.1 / 0.753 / 0.778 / 0.761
